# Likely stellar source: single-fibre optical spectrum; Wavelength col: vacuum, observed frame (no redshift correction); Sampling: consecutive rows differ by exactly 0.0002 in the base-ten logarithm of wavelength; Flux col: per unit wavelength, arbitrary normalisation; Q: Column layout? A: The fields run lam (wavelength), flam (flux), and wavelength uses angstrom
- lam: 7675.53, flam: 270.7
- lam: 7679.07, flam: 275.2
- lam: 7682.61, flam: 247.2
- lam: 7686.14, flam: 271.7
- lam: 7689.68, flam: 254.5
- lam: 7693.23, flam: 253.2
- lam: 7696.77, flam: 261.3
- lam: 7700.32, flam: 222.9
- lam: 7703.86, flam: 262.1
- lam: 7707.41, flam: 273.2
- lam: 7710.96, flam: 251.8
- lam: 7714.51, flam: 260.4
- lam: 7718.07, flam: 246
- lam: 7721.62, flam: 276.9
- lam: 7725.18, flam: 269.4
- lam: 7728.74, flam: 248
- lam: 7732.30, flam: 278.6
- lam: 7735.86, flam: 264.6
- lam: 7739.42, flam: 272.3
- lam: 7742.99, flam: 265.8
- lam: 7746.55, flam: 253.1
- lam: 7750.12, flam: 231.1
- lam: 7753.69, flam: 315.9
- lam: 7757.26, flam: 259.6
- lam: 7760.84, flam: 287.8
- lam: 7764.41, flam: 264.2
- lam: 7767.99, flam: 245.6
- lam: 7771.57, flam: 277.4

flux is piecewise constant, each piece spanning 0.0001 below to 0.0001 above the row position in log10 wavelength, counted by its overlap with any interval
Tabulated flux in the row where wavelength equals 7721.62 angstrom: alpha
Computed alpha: 276.9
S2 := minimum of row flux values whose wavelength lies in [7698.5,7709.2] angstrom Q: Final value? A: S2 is 222.9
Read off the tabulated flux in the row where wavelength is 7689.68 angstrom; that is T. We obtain 254.5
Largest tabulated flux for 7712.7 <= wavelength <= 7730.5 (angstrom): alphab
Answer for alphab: 276.9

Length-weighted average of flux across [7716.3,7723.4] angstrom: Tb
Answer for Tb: 262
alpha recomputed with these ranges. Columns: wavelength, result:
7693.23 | 253.2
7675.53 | 270.7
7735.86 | 264.6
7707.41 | 273.2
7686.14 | 271.7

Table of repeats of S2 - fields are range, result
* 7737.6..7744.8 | 265.8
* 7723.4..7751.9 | 231.1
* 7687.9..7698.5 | 253.2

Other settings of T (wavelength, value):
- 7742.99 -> 265.8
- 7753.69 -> 315.9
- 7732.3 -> 278.6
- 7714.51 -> 260.4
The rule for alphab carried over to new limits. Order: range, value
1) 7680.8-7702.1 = 271.7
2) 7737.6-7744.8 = 272.3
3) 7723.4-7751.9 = 278.6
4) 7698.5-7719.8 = 273.2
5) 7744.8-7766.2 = 315.9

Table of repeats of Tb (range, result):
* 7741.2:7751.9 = 250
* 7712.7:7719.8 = 253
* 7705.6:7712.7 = 263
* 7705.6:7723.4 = 262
